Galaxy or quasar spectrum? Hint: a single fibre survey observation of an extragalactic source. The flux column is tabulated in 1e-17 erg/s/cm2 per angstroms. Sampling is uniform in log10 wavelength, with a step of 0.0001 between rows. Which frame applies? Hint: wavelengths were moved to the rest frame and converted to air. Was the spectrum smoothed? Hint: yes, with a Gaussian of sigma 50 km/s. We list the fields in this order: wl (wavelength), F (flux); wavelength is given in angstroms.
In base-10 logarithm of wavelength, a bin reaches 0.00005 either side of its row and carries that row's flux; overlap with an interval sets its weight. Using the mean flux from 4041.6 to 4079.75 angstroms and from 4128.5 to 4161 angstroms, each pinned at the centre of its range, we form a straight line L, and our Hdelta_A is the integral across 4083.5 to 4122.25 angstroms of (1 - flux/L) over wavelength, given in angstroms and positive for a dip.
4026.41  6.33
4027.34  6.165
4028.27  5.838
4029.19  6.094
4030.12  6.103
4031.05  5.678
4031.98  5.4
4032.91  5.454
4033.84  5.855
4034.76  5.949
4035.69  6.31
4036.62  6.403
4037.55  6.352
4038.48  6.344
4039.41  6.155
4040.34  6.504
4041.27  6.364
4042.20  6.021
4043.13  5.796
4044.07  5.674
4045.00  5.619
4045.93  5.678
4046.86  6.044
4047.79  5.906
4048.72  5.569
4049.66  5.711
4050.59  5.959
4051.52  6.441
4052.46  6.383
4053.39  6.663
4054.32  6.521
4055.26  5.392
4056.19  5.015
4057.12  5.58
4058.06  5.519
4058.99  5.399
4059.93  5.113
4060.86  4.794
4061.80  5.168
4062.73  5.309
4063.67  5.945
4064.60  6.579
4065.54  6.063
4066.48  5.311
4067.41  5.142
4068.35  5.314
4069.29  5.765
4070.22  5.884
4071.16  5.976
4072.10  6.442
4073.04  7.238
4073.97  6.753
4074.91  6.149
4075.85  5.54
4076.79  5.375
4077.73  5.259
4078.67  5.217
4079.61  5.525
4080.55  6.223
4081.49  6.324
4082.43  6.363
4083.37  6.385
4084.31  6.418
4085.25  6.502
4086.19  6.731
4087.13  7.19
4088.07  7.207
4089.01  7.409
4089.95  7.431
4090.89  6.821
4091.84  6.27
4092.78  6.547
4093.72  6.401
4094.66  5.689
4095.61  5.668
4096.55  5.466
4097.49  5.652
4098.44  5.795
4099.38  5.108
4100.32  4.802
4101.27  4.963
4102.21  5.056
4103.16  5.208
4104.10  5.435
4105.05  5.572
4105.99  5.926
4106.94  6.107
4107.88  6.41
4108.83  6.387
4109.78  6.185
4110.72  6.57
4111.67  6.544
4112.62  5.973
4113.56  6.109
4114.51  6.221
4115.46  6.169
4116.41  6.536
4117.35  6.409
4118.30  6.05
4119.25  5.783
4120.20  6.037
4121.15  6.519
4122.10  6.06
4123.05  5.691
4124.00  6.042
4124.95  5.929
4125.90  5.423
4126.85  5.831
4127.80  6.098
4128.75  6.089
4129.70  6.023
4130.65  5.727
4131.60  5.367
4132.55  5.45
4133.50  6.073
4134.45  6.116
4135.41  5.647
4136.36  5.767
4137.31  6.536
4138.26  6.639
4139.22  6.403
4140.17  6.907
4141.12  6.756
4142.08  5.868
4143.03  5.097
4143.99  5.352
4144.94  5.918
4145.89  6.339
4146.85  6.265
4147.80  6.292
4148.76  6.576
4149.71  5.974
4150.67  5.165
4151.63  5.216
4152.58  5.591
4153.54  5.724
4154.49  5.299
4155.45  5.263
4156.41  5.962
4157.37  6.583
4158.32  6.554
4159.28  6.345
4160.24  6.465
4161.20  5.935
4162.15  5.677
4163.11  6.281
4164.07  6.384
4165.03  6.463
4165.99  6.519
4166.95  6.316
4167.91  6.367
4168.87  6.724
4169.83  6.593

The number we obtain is -1.7 angstroms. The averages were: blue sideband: 5.78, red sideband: 5.98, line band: 6.13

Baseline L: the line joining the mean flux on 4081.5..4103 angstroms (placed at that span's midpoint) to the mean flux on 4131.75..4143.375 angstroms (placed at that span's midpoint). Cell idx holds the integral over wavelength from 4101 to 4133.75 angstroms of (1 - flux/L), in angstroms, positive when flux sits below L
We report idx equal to 1.0 angstroms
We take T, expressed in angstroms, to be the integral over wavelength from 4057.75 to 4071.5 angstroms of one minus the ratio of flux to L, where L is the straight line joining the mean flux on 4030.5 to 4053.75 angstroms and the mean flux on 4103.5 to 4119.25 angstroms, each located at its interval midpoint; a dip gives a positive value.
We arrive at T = 1.1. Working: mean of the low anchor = 6.01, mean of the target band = 5.55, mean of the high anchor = 6.14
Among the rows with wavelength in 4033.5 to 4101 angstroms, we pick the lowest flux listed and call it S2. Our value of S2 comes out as 4.794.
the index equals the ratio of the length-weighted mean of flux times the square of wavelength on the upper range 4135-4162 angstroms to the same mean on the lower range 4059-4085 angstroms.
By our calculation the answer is 1.07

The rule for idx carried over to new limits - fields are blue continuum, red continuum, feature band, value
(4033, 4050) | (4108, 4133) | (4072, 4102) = -0.5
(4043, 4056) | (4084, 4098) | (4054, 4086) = 2.1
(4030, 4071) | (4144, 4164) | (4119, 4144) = -0.2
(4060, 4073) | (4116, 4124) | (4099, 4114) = 0.6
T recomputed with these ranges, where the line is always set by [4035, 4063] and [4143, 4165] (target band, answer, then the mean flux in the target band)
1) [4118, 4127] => 0.0 angstroms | 5.93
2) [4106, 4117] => -0.7 angstroms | 6.28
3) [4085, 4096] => -1.4 angstroms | 6.67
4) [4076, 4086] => -0.1 angstroms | 5.97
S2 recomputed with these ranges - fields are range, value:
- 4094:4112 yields 4.802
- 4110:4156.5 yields 5.097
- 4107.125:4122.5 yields 5.783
